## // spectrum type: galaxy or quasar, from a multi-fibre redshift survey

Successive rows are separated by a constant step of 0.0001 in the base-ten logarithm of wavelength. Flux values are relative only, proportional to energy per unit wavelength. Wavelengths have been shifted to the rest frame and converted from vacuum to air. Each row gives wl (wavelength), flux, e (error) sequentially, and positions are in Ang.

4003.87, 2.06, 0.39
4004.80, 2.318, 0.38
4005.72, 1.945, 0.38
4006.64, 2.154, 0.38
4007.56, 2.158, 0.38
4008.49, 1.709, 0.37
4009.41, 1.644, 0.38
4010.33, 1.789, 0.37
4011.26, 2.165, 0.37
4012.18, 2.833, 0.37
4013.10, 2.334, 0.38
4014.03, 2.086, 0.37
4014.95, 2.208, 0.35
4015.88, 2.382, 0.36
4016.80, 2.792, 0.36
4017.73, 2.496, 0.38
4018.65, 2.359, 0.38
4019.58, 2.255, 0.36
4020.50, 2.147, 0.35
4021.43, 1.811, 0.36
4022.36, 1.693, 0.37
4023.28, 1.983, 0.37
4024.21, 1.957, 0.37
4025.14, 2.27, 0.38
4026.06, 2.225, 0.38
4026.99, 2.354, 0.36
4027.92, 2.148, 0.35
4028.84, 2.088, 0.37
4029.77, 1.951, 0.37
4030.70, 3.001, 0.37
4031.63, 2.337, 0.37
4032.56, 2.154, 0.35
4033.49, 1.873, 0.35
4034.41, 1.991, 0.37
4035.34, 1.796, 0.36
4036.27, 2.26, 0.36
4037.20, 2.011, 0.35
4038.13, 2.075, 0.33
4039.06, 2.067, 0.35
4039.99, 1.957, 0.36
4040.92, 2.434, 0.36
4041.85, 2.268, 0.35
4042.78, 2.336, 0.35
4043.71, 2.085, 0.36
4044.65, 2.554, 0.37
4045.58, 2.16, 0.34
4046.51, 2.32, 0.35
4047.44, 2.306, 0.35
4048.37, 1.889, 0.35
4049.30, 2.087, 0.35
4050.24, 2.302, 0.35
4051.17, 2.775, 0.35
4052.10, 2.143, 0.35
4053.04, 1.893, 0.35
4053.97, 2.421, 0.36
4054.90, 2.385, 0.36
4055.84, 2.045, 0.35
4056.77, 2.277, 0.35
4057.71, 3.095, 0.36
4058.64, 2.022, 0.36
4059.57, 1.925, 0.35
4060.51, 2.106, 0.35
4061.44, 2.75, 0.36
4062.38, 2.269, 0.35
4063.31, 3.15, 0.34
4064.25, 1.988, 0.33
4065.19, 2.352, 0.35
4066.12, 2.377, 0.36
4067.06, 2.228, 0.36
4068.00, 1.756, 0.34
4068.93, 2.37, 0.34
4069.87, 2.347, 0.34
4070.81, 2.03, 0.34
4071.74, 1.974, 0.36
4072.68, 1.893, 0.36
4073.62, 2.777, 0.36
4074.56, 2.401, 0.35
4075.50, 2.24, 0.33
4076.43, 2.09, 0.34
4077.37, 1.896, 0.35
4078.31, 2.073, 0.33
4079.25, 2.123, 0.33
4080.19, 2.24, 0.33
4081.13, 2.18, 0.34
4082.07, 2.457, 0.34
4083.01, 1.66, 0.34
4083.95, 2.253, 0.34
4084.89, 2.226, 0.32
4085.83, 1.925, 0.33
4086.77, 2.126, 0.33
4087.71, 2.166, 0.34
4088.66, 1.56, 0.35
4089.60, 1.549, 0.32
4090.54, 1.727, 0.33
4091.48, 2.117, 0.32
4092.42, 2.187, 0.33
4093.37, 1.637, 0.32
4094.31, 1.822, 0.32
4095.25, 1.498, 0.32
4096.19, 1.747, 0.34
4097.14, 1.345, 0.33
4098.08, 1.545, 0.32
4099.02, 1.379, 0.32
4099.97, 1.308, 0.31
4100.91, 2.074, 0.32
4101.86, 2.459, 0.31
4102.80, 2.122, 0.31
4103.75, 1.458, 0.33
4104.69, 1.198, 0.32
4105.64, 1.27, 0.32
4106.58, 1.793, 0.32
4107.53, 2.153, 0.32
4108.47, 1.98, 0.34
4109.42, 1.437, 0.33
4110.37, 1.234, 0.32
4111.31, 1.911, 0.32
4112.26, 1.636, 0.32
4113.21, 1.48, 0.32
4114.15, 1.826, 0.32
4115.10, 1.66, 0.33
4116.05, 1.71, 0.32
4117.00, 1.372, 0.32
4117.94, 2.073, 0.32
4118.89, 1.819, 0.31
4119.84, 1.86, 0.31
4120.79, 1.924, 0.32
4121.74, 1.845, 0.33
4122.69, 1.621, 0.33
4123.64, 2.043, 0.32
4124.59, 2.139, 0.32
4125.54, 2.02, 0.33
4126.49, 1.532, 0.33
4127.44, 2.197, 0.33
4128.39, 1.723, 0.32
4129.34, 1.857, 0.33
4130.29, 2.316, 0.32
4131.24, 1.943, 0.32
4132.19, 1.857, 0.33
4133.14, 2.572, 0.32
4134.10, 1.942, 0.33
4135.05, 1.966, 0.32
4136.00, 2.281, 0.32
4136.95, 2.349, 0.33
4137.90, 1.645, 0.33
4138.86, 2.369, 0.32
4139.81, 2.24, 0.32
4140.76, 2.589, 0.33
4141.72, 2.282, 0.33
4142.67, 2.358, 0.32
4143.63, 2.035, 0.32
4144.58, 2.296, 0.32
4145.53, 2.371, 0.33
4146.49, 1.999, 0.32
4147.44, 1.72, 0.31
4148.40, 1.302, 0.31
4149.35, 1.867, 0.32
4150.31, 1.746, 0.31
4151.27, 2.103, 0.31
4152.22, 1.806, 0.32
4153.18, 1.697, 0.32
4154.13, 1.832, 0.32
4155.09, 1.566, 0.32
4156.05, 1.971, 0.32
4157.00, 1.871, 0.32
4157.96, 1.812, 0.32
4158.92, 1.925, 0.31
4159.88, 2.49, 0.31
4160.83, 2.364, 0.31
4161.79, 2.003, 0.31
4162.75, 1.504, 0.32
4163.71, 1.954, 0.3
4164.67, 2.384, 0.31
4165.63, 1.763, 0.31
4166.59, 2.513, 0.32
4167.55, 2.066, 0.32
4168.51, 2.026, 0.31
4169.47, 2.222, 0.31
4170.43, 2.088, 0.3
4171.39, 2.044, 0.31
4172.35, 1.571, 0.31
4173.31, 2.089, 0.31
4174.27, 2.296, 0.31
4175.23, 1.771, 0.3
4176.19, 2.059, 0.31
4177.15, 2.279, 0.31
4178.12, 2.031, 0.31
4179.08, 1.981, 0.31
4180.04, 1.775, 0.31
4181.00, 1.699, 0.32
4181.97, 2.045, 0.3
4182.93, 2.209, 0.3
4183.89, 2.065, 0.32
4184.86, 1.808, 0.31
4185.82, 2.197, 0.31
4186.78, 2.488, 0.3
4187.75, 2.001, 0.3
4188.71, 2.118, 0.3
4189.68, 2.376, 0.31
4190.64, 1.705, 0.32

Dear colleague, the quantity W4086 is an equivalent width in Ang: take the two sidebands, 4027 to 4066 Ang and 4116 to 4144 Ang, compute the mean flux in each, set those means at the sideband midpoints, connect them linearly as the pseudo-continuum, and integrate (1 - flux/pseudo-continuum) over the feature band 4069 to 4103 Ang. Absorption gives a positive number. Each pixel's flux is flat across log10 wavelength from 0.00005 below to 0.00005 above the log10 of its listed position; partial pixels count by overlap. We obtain 2.6 Ang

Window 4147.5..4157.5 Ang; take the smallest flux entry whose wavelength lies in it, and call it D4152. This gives 1.302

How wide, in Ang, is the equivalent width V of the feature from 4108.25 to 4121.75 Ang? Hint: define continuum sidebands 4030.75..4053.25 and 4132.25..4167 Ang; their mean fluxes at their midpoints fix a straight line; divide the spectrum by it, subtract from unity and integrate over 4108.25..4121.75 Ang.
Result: 2.4 Ang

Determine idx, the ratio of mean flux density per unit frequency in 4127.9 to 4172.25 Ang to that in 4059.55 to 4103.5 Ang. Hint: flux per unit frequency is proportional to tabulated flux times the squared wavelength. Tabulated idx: 1.03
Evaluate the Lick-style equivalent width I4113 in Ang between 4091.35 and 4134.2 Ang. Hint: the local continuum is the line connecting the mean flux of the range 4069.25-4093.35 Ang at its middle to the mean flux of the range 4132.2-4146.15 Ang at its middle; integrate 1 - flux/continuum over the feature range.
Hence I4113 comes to 7.2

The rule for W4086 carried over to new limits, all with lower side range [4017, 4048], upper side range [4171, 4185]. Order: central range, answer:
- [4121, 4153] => 0.2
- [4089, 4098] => 1.6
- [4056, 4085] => -1.5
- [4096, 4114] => 3.6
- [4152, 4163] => 0.5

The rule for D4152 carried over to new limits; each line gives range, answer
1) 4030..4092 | 1.549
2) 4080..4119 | 1.198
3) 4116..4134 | 1.372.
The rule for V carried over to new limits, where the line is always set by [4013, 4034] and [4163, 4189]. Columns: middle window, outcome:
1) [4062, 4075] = -0.7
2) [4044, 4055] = -0.4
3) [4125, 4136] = 0.5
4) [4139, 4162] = 0.7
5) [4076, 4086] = 0.2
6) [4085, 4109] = 4.1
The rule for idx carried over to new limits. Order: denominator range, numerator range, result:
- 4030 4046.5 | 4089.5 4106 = 0.80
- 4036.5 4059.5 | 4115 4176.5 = 0.93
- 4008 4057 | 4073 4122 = 0.88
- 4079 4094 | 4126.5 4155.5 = 1.04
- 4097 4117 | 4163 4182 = 1.26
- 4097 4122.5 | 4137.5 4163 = 1.20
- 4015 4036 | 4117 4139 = 0.95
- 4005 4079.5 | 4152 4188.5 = 0.97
